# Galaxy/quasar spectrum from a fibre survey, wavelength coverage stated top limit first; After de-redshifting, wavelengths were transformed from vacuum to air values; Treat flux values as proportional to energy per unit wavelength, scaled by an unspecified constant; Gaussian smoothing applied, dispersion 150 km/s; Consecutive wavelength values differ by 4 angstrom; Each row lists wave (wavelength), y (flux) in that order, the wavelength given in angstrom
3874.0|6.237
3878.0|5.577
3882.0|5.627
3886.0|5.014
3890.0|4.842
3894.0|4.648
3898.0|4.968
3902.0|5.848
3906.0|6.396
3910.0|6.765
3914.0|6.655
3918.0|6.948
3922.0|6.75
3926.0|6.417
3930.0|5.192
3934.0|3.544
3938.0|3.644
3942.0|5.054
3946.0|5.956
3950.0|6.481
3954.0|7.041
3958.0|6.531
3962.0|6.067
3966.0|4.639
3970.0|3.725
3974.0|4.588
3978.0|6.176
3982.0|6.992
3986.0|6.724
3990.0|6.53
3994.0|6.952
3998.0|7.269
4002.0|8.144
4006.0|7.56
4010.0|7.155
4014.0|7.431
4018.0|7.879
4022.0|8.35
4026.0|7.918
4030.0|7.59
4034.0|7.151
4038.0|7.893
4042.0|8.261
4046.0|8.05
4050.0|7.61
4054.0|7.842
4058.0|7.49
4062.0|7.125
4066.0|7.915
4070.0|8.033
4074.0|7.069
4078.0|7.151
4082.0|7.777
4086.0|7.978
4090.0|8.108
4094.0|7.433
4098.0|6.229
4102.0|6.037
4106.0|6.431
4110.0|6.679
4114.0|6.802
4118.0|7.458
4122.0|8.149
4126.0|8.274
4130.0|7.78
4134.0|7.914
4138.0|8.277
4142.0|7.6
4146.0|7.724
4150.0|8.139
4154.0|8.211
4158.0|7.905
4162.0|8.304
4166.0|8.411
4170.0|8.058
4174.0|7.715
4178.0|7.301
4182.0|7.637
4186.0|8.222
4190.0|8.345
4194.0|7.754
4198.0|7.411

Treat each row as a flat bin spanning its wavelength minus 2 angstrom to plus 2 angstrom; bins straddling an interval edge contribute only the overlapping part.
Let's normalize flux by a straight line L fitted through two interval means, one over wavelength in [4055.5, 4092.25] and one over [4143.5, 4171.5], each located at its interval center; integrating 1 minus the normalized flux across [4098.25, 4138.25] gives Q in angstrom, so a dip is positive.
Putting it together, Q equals 3.0 angstrom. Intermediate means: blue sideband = 7.63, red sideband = 8.1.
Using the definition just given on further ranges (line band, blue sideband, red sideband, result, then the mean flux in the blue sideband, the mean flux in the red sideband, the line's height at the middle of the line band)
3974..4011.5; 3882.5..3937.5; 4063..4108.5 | -3.0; 5.63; 7.28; 6.41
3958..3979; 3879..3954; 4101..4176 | 3.4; 5.64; 7.7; 6.12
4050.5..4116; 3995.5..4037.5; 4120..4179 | 4.6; 7.65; 8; 7.82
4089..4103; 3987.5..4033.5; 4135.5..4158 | 1.6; 7.5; 7.98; 7.8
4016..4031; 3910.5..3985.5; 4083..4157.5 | -3.3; 5.73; 7.52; 6.52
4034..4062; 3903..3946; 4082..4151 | -3.7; 5.75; 7.47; 6.86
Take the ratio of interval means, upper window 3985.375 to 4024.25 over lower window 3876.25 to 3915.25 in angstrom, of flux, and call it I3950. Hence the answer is 1.32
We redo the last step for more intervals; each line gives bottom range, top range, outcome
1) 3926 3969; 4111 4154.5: 1.44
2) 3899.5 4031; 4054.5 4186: 1.19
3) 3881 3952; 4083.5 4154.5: 1.34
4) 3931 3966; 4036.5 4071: 1.42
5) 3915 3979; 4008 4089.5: 1.38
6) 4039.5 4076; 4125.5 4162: 1.04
